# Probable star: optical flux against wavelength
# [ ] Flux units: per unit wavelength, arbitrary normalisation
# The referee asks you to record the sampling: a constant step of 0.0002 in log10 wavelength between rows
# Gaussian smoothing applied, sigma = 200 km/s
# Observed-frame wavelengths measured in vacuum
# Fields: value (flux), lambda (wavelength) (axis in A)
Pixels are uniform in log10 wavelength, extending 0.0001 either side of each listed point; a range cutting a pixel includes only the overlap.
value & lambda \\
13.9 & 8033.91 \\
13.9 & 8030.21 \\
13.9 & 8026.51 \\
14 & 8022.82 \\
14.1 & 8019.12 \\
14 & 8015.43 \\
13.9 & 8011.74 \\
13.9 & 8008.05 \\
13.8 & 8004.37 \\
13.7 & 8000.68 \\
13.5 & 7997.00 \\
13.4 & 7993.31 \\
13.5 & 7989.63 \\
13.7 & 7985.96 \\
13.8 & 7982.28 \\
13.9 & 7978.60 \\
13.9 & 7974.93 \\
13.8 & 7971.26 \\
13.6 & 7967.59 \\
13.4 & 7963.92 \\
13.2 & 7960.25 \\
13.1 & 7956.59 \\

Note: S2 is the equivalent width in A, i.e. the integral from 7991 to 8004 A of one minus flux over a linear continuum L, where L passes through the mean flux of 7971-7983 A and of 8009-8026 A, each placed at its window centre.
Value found 0.3 A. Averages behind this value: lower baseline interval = 13.9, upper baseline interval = 14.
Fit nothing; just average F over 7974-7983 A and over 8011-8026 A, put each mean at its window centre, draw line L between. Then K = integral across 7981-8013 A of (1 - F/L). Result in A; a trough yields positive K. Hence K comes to 0.6 A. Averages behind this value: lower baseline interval 13.9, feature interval 13.7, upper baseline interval 14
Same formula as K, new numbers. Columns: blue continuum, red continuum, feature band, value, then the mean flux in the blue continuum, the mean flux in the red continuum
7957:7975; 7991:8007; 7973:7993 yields -0.3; 13.5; 13.6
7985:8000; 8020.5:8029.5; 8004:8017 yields -0.1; 13.5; 13.9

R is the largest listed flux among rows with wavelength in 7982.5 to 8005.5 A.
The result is 13.8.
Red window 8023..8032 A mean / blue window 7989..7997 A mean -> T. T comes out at 1.0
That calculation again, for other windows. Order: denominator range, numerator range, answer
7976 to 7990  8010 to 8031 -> 1.02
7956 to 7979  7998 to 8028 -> 1.03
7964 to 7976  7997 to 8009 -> 1.00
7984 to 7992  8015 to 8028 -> 1.03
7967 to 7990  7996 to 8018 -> 1.00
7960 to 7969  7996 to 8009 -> 1.02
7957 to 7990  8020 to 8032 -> 1.02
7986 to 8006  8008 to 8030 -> 1.03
